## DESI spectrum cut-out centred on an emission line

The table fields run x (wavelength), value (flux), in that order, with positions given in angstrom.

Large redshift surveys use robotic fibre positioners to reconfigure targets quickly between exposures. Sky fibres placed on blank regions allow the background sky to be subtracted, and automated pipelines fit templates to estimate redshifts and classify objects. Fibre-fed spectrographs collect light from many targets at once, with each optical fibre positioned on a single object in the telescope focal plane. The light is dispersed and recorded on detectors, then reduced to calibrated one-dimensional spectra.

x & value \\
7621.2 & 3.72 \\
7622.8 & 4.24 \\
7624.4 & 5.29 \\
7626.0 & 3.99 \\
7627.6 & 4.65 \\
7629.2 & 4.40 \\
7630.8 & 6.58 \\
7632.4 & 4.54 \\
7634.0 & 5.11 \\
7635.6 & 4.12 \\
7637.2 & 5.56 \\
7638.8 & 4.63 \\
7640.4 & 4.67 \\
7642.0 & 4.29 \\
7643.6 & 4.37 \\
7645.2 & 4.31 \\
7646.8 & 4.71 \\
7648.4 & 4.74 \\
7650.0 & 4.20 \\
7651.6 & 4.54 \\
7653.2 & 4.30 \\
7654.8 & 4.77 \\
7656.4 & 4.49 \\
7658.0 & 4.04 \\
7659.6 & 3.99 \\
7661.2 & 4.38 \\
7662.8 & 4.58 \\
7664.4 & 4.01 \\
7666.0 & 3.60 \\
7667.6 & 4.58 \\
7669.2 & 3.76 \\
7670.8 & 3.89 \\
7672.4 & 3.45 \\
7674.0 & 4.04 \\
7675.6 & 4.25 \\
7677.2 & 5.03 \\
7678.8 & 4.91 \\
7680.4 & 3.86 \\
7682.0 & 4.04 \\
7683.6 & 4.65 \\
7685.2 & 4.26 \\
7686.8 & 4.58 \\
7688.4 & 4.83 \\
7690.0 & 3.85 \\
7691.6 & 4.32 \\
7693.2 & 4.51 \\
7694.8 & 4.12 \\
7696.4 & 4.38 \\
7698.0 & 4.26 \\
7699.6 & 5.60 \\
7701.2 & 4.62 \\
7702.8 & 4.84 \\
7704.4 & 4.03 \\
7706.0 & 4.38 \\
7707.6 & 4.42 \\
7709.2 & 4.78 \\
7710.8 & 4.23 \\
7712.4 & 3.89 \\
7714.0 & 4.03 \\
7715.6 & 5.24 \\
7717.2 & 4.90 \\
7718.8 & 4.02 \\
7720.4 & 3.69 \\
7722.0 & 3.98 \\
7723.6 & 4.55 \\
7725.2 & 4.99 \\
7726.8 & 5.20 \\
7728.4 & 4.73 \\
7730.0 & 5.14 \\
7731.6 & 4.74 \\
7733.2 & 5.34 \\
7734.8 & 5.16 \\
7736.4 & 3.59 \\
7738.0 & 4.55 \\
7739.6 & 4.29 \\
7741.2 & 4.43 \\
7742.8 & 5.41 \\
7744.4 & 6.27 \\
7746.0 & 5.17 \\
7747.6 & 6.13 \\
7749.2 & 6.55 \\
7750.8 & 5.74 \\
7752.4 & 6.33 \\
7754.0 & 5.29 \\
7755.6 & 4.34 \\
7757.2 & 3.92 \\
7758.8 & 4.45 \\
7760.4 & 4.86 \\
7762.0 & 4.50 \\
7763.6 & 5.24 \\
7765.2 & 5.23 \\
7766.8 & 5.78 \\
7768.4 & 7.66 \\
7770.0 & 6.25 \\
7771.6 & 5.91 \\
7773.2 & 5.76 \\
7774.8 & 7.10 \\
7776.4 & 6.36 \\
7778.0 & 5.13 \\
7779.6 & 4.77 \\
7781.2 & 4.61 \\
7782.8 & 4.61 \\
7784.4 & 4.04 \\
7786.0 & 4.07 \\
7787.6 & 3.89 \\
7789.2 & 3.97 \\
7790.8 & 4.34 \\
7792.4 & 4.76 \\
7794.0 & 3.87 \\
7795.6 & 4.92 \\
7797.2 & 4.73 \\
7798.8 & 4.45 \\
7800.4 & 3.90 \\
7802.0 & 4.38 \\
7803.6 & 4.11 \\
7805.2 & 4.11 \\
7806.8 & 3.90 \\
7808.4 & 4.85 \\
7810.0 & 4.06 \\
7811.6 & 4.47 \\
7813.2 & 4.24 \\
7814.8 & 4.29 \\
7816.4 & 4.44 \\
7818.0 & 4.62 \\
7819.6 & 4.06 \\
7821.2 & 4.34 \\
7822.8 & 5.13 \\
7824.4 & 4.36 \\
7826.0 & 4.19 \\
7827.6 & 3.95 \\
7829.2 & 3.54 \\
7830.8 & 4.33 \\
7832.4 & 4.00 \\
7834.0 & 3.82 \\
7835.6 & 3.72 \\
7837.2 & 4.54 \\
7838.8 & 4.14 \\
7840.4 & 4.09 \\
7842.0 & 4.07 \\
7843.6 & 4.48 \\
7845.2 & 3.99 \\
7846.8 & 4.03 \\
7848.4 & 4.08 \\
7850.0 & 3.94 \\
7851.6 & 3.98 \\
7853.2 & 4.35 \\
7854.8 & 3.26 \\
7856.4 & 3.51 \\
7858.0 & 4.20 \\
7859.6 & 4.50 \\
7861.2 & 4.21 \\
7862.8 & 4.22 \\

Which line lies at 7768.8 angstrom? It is [N II] 6583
